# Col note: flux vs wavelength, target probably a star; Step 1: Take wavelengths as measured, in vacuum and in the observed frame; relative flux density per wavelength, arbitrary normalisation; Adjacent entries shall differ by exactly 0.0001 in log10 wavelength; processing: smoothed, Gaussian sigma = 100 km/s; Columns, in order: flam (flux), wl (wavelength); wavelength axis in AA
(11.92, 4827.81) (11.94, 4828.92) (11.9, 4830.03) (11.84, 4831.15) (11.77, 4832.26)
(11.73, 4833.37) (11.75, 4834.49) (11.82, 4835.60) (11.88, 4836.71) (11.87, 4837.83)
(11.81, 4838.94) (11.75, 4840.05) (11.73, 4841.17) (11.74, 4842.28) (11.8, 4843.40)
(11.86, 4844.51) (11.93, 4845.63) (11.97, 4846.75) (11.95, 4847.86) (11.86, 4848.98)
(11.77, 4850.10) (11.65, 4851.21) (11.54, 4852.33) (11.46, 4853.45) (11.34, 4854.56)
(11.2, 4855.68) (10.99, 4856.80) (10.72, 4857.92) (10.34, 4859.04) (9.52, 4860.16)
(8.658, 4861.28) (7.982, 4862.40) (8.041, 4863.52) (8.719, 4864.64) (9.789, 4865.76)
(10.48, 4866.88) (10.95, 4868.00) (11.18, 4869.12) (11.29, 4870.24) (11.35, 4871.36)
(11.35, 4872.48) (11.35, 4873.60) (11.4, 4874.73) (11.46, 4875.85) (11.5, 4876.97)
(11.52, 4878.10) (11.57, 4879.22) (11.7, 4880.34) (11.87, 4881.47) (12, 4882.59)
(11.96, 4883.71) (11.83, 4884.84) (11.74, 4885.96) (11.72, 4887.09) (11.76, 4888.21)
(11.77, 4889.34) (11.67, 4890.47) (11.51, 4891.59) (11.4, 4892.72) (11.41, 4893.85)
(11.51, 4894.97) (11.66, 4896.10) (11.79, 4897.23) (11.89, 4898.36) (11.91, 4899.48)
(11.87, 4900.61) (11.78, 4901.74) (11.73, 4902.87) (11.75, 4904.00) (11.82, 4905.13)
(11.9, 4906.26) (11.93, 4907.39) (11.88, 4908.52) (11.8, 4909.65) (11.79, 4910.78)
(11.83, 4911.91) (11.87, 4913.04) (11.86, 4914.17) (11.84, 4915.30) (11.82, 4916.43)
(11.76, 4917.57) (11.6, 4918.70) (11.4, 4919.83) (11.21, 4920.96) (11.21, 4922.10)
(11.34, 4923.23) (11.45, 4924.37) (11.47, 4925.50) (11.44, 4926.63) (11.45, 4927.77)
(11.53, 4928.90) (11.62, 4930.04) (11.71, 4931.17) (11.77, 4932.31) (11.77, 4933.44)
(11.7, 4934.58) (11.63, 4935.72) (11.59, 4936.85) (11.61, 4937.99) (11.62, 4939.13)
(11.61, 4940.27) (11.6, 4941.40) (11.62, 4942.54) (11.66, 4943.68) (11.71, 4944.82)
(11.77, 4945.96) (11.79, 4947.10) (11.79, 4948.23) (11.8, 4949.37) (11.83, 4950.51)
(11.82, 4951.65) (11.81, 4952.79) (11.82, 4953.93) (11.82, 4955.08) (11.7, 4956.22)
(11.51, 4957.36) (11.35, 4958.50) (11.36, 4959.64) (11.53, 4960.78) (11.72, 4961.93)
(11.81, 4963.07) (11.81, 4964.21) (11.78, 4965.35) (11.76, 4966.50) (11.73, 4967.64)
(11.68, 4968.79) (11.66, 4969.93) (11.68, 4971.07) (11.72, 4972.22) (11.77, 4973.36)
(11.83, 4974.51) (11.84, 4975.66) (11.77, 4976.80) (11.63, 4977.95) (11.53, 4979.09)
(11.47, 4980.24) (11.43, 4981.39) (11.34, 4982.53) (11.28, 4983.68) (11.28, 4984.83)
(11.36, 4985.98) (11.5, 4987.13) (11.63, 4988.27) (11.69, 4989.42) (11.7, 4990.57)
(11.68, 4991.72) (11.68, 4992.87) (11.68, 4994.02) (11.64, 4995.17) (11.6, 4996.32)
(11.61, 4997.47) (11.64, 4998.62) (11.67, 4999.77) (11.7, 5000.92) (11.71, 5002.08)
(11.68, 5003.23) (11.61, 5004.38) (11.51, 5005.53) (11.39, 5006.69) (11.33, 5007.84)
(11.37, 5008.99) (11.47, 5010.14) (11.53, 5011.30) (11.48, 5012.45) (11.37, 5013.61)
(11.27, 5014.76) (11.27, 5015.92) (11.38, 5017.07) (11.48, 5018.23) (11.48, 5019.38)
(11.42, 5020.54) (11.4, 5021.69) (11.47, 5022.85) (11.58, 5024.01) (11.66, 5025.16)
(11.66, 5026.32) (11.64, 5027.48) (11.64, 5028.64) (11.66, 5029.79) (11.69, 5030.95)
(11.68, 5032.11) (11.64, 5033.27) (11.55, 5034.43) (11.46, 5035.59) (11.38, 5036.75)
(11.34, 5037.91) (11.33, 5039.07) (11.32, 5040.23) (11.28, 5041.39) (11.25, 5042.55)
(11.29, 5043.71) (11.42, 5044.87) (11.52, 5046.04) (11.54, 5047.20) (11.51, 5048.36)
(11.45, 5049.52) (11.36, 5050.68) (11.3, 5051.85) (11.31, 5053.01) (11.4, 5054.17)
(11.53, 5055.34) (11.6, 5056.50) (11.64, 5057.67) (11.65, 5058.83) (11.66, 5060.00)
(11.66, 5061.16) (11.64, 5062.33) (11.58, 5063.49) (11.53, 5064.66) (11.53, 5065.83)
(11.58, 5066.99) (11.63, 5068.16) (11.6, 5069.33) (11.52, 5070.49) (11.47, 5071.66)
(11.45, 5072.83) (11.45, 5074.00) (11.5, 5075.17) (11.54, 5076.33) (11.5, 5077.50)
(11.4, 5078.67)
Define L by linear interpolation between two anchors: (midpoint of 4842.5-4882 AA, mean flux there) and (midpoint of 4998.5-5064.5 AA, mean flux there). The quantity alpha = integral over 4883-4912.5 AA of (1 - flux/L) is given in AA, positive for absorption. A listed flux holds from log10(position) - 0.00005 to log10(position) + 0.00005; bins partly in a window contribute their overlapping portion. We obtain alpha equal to -1.8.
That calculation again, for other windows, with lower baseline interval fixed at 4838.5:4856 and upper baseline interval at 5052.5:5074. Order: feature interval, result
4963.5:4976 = -0.1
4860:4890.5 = 2.0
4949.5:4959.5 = -0.1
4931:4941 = 0.0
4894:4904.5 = -0.1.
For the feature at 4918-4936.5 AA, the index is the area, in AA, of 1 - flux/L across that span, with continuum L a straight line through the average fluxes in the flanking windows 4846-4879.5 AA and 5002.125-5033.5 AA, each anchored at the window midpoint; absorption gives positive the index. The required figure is -0.7 AA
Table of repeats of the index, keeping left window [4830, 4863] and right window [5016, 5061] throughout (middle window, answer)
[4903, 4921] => -0.6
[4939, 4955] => -0.5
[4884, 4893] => -0.3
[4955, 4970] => -0.3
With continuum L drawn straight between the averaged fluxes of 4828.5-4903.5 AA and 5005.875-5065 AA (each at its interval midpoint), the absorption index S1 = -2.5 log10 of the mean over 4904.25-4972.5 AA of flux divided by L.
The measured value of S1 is -0.03 mag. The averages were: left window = 11.3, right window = 11.5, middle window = 11.7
